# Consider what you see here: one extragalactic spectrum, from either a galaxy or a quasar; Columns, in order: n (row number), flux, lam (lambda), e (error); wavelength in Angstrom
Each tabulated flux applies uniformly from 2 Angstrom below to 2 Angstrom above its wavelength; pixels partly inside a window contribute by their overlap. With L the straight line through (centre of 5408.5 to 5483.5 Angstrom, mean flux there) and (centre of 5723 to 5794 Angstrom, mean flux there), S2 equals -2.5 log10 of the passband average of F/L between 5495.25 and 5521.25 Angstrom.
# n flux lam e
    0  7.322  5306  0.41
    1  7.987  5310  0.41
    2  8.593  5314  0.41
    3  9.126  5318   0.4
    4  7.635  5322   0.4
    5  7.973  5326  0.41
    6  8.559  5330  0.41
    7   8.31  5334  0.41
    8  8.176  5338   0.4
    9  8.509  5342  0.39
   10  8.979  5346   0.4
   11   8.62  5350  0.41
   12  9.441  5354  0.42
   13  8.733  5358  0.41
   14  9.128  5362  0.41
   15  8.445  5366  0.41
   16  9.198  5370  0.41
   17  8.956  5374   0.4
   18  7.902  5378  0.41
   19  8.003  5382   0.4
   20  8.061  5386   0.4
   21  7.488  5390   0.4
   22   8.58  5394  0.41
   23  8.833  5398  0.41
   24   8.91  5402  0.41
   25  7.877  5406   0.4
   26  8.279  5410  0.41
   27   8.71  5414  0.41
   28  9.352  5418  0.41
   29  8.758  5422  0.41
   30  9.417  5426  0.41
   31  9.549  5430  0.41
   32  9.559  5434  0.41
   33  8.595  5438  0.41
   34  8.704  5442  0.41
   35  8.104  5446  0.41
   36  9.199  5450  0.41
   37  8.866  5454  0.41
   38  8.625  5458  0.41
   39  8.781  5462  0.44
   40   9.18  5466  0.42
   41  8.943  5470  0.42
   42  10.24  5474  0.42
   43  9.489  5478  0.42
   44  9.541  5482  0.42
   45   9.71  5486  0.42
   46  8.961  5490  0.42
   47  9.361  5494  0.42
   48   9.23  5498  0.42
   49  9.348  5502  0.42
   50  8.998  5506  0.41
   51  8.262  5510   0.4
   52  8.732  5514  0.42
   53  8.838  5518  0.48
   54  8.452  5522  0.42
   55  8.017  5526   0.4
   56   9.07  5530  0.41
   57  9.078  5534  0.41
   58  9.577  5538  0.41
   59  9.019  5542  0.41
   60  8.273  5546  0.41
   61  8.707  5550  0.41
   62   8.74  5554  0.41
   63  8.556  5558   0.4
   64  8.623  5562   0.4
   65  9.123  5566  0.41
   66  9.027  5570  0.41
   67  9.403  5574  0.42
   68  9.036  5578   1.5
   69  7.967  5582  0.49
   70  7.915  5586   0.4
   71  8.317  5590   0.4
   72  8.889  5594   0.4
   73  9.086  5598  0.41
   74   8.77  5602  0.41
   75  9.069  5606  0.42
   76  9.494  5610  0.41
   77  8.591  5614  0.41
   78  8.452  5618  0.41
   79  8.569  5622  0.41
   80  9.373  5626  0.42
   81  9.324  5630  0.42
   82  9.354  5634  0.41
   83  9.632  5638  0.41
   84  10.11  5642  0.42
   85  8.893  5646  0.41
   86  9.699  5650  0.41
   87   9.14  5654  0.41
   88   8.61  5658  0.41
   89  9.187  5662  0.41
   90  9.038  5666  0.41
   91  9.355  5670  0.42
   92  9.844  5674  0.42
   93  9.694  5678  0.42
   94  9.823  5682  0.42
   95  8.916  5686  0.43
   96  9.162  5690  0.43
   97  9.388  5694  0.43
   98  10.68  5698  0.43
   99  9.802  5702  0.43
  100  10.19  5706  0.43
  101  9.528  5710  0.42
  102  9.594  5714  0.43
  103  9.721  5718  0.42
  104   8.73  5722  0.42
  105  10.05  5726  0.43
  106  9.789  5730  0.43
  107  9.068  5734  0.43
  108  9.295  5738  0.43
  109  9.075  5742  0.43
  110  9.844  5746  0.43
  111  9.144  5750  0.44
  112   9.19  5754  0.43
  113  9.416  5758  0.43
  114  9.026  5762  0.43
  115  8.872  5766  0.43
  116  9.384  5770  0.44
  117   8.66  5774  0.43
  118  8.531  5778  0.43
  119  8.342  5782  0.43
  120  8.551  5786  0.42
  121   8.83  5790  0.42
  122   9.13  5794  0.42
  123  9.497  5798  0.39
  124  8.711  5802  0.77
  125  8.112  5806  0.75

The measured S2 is 0.02 mag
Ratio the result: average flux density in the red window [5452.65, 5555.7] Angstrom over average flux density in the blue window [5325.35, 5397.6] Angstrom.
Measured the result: 1.06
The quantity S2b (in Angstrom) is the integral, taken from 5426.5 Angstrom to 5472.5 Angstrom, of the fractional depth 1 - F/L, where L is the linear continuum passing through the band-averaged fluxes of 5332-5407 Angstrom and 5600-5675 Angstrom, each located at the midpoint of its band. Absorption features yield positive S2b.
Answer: -1.1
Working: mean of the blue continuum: 8.54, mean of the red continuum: 9.18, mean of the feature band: 8.95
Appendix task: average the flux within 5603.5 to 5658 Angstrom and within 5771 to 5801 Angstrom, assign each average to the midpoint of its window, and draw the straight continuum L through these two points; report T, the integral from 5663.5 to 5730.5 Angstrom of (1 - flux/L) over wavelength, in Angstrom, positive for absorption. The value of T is -4.3 Angstrom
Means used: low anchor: 9.18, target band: 9.6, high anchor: 8.81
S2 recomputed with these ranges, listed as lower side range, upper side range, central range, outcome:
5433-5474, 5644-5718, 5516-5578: 0.04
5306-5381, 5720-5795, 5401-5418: 0.01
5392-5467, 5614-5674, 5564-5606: 0.04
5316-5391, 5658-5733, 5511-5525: 0.05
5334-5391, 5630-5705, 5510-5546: 0.03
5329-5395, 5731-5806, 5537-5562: 0.00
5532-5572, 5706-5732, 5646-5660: 0.02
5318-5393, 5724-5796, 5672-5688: -0.07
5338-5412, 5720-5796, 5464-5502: -0.08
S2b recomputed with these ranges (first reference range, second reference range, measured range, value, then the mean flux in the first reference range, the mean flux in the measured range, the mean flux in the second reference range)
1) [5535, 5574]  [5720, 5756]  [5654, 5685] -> -0.53 Angstrom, 8.88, 9.34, 9.35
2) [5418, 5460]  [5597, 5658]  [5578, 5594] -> 1.44 Angstrom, 8.96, 8.29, 9.15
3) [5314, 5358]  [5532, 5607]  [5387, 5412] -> 0.86 Angstrom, 8.54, 8.32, 8.8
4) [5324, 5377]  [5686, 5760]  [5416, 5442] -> -0.91 Angstrom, 8.68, 9.17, 9.52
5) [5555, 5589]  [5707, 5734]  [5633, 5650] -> -0.81 Angstrom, 8.7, 9.53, 9.55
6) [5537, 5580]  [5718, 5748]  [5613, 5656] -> -0.36 Angstrom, 8.9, 9.21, 9.43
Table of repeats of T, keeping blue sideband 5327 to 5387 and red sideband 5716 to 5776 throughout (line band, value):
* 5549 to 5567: 0.4 Angstrom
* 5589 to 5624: 0.9 Angstrom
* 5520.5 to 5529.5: 0.5 Angstrom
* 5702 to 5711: -0.7 Angstrom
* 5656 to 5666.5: 0.2 Angstrom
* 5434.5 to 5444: -0.1 Angstrom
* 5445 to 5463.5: 0.1 Angstrom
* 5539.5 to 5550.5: 0.3 Angstrom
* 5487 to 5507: -0.8 Angstrom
